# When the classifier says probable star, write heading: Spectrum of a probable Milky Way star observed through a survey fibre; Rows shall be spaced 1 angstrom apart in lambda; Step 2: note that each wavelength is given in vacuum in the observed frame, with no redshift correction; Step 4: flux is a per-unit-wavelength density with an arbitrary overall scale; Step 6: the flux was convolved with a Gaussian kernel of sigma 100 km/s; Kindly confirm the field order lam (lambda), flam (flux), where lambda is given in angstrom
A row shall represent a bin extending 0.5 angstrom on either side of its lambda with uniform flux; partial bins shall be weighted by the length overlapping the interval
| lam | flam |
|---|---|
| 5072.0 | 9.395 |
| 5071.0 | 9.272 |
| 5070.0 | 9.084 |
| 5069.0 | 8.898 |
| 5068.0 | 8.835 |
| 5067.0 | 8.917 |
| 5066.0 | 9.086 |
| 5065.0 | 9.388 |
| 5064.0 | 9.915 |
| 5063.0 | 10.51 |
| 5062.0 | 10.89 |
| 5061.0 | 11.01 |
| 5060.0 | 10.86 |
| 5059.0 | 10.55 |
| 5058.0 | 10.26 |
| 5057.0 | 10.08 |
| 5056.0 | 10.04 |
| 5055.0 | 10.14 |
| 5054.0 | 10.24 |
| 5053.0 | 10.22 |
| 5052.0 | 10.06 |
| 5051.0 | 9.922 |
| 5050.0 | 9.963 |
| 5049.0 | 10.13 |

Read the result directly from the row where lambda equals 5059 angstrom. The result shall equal 10.55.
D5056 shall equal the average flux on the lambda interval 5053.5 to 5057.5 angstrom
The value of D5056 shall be 10.1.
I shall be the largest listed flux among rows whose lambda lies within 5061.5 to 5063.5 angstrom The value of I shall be 10.89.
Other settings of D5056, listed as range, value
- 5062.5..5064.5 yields 10.2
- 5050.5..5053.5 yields 10.1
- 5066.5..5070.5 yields 8.93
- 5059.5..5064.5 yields 10.6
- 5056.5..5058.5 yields 10.2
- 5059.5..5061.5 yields 10.9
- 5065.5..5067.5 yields 9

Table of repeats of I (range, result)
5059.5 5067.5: 11.01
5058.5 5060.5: 10.86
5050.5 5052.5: 10.06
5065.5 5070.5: 9.086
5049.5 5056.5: 10.24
